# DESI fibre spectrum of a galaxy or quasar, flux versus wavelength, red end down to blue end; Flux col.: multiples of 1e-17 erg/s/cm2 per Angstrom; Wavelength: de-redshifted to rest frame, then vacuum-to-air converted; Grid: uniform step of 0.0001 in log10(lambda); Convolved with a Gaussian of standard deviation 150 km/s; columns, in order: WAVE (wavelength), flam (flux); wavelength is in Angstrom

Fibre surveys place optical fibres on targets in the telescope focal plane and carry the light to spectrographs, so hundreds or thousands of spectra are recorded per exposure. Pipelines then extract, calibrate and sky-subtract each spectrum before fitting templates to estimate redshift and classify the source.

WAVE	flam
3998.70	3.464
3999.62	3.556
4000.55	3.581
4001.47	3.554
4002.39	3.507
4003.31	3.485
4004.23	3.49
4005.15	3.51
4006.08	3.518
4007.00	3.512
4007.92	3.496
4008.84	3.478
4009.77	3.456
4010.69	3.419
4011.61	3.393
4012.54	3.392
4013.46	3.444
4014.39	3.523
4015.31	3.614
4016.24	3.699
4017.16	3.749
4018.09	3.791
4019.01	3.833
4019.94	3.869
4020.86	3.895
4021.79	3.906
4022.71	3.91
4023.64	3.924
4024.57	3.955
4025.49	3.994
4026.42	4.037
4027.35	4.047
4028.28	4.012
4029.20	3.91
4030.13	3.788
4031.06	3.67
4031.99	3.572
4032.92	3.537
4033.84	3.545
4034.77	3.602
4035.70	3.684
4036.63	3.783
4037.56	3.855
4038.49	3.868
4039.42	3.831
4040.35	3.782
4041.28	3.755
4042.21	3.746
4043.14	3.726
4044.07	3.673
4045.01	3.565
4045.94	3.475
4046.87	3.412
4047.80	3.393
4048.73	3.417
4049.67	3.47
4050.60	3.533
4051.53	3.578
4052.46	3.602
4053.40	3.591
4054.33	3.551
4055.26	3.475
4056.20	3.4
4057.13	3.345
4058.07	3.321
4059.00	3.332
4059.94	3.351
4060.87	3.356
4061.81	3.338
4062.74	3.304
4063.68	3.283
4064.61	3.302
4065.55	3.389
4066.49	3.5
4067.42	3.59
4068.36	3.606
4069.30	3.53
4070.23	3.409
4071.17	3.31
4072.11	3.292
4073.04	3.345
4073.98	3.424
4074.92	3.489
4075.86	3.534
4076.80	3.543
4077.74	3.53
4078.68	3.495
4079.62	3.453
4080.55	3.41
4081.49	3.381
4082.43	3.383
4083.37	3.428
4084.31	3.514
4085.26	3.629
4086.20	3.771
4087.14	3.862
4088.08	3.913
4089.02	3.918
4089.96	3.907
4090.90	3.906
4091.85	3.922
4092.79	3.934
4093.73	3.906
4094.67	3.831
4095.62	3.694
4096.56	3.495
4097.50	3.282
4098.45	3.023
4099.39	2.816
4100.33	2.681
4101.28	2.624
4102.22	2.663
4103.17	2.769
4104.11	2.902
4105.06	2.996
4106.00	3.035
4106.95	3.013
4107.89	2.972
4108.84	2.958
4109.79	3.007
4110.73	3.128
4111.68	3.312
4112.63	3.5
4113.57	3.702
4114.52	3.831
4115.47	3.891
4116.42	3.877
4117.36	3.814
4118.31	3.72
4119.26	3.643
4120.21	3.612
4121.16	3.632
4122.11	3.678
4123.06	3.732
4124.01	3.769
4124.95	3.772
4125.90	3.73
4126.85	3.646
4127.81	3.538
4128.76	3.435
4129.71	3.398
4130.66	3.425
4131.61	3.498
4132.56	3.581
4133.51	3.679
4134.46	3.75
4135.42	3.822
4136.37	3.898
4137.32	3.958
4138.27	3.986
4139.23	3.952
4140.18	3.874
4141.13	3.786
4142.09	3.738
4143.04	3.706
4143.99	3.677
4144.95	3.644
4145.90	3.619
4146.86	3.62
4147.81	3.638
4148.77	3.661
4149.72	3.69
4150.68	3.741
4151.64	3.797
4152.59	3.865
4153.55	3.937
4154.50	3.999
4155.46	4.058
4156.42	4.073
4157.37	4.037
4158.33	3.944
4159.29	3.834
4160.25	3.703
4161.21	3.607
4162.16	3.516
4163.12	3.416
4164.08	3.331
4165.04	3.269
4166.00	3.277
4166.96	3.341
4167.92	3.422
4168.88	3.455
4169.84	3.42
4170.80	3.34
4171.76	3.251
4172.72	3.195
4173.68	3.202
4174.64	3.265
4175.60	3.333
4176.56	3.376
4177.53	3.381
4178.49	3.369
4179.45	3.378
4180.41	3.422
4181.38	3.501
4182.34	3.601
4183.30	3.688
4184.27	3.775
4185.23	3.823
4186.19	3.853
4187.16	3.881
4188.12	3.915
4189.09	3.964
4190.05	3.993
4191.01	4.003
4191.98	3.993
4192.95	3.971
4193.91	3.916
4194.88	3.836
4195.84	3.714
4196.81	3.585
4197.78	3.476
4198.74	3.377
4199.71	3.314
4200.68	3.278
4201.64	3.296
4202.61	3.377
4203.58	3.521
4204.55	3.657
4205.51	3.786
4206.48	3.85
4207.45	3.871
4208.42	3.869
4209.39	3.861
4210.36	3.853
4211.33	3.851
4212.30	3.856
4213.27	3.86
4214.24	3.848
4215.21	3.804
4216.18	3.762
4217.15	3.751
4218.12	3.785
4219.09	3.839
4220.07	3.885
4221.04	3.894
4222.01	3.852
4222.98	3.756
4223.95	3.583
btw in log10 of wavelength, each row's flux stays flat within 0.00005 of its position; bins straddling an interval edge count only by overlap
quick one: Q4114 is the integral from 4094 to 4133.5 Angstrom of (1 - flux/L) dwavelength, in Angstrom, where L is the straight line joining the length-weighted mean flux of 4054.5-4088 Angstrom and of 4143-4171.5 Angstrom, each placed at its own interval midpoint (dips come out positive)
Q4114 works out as 1.8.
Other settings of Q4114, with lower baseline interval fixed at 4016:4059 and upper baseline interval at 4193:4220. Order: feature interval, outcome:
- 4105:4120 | 1.1 Angstrom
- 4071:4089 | 0.8 Angstrom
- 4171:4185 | 1.1 Angstrom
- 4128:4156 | -0.3 Angstrom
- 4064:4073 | 0.6 Angstrom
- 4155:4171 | 0.5 Angstrom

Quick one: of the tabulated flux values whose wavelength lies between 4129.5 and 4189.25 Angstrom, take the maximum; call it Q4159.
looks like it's 4.073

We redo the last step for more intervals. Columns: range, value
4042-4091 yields 3.918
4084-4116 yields 3.934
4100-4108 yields 3.035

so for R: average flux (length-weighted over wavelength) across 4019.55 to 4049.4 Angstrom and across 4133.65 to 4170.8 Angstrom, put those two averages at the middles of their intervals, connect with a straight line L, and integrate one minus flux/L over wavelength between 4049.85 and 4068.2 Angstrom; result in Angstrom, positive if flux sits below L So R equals 1.5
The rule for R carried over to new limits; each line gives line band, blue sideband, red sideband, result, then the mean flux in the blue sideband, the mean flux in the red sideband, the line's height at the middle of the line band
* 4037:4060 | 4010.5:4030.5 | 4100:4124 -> 0.5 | 3.78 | 3.32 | 3.64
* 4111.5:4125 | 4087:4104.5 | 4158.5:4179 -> -1.2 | 3.42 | 3.4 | 3.41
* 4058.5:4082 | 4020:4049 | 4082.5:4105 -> 1.0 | 3.76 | 3.44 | 3.57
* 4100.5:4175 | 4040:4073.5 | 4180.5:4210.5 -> 1.4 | 3.47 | 3.72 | 3.62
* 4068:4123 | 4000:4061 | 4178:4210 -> 3.1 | 3.63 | 3.69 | 3.65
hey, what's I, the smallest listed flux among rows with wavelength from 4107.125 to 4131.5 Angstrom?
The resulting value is 2.958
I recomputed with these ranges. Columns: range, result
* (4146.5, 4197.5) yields 3.195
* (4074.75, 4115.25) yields 2.624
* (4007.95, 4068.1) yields 3.283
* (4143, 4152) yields 3.619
